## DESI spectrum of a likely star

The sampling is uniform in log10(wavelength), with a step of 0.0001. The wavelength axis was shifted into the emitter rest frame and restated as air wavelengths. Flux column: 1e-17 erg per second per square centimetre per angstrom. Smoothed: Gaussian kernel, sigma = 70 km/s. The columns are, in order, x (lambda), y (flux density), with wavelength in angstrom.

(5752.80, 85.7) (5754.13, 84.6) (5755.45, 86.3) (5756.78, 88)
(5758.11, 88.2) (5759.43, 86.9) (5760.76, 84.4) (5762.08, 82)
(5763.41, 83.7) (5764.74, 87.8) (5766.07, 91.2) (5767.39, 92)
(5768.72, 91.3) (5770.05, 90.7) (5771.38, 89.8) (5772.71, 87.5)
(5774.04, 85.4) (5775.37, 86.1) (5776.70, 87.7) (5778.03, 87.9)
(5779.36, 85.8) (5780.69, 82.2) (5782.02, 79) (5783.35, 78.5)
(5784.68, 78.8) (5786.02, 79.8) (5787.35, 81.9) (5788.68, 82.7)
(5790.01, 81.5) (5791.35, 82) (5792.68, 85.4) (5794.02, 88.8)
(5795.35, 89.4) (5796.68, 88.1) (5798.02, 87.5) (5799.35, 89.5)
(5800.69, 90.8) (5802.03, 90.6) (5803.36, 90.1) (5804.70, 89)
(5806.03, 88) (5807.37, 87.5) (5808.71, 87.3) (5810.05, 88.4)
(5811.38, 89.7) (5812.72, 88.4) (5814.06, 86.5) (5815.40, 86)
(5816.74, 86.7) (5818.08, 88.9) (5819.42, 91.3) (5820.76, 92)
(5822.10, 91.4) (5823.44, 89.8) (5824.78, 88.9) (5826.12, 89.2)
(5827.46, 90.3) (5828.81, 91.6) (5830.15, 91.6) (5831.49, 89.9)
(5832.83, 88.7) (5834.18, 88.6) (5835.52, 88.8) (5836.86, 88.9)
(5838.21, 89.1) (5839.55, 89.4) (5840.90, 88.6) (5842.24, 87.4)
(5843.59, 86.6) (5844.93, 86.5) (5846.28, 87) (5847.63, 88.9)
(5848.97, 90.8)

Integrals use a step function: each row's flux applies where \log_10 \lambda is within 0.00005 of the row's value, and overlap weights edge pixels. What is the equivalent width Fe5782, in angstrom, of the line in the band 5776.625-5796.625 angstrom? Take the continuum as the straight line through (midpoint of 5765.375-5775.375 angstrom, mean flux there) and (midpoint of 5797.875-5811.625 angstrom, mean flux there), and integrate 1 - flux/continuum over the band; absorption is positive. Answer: 1.3 angstrom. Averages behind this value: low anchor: 89.4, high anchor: 89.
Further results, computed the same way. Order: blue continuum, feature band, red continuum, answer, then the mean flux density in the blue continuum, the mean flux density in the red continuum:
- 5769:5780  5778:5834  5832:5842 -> 0.7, 87.7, 88.8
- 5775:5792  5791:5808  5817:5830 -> -0.5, 82.5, 90.3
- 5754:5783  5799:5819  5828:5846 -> -0.1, 86.7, 88.8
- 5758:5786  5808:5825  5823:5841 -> -0.1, 85.9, 89.5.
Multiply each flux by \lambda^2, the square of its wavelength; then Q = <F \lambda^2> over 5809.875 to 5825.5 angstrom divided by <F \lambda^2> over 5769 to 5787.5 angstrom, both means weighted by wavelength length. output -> 1.1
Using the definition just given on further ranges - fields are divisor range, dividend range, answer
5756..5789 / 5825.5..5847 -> 1.06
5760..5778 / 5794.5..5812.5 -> 1.03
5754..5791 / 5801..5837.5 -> 1.06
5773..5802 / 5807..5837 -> 1.06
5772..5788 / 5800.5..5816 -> 1.07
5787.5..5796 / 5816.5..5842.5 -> 1.07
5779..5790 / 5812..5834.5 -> 1.12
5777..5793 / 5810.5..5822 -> 1.09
